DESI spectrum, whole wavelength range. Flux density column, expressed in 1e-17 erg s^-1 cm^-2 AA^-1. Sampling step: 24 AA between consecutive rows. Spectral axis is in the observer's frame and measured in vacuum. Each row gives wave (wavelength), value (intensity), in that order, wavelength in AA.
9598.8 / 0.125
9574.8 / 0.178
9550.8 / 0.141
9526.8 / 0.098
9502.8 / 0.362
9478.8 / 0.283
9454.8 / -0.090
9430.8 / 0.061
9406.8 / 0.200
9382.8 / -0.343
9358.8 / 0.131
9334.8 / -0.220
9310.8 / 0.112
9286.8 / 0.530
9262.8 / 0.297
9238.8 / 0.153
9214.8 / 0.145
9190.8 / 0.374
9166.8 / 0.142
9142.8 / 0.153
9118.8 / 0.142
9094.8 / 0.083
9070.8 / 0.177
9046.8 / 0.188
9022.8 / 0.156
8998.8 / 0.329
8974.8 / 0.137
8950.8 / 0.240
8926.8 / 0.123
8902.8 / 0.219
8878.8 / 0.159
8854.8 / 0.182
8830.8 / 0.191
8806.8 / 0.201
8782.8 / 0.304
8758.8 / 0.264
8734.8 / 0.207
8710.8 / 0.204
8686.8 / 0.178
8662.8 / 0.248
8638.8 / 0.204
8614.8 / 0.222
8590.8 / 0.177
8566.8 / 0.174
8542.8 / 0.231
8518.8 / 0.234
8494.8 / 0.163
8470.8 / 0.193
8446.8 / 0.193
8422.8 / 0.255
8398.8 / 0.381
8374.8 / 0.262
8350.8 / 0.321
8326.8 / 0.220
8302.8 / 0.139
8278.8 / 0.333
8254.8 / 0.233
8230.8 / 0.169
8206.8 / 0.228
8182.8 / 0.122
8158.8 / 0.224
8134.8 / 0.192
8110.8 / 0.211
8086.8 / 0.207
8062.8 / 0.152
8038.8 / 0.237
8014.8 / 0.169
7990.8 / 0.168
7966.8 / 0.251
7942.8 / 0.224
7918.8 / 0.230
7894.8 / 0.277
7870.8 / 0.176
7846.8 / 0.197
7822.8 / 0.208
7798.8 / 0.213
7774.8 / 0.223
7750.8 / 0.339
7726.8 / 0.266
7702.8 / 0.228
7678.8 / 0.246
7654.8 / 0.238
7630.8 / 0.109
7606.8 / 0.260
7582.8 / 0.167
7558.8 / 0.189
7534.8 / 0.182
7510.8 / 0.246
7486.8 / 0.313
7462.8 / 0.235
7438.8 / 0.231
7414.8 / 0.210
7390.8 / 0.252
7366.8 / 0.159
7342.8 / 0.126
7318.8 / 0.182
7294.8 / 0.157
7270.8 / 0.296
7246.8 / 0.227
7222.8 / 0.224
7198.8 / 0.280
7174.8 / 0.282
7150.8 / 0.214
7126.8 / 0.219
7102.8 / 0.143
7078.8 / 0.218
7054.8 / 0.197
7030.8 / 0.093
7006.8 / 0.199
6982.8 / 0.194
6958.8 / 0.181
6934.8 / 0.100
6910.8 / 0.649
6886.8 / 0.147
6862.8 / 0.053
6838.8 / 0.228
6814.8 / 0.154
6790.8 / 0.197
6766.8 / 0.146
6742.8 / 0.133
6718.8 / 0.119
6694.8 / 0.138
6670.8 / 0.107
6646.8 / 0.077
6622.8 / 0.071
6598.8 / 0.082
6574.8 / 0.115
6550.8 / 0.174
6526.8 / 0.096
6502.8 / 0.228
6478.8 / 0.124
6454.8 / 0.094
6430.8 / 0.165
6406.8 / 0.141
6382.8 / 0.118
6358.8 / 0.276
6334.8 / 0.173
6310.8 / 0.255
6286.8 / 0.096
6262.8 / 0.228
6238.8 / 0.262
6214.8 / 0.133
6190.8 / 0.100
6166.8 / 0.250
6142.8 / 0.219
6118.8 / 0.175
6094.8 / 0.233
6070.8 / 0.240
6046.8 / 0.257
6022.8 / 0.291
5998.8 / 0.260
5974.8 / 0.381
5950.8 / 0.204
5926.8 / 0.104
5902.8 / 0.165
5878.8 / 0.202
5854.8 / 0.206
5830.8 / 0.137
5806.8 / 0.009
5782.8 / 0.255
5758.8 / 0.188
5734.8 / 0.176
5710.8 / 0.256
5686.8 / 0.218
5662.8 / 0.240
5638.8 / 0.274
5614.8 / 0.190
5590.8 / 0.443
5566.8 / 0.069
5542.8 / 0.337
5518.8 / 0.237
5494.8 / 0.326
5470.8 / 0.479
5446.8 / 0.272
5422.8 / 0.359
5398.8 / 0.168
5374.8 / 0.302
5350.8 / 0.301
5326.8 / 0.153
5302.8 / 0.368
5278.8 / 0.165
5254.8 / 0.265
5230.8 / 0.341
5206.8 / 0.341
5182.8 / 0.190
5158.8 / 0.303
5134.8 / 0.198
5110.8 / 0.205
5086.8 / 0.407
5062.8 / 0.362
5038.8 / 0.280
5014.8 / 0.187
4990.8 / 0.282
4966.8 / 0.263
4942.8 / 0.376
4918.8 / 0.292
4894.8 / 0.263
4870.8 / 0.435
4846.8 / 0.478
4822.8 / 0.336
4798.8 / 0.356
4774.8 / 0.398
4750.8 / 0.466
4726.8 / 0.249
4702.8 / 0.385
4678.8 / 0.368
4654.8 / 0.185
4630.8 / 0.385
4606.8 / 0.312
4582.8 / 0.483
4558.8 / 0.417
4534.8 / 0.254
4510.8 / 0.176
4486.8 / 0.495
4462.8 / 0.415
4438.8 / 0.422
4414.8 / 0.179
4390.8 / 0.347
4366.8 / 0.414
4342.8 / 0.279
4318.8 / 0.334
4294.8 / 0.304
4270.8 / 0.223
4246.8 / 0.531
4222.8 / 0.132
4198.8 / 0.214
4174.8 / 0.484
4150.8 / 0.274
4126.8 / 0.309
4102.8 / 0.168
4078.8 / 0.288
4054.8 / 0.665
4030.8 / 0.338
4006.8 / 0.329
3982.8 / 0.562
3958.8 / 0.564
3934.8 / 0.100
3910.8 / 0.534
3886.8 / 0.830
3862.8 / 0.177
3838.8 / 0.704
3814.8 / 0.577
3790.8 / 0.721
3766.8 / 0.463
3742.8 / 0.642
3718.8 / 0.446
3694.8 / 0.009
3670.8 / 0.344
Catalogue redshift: 0.852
